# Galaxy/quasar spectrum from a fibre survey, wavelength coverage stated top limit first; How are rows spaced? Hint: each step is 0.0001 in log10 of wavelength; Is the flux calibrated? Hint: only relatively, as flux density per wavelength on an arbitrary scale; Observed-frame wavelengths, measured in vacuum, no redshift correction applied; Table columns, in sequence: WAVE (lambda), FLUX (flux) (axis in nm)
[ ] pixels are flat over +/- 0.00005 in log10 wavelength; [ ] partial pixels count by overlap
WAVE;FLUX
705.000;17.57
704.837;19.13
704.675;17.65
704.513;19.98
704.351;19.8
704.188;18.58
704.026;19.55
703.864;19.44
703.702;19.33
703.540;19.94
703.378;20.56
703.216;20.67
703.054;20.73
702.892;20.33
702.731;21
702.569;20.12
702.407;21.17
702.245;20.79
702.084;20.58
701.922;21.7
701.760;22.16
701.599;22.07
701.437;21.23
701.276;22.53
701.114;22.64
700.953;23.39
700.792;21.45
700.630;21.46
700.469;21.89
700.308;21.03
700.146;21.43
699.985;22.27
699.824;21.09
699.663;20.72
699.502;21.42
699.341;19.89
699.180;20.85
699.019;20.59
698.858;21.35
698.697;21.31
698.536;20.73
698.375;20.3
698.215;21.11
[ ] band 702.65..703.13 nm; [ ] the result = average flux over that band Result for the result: 20.7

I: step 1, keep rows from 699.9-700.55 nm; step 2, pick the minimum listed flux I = 21.03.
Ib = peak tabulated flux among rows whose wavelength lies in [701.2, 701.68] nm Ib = 22.53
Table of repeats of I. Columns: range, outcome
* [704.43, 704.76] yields 17.65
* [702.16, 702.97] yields 20.12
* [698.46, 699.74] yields 19.89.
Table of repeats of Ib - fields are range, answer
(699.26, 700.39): 22.27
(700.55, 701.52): 23.39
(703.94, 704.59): 19.98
